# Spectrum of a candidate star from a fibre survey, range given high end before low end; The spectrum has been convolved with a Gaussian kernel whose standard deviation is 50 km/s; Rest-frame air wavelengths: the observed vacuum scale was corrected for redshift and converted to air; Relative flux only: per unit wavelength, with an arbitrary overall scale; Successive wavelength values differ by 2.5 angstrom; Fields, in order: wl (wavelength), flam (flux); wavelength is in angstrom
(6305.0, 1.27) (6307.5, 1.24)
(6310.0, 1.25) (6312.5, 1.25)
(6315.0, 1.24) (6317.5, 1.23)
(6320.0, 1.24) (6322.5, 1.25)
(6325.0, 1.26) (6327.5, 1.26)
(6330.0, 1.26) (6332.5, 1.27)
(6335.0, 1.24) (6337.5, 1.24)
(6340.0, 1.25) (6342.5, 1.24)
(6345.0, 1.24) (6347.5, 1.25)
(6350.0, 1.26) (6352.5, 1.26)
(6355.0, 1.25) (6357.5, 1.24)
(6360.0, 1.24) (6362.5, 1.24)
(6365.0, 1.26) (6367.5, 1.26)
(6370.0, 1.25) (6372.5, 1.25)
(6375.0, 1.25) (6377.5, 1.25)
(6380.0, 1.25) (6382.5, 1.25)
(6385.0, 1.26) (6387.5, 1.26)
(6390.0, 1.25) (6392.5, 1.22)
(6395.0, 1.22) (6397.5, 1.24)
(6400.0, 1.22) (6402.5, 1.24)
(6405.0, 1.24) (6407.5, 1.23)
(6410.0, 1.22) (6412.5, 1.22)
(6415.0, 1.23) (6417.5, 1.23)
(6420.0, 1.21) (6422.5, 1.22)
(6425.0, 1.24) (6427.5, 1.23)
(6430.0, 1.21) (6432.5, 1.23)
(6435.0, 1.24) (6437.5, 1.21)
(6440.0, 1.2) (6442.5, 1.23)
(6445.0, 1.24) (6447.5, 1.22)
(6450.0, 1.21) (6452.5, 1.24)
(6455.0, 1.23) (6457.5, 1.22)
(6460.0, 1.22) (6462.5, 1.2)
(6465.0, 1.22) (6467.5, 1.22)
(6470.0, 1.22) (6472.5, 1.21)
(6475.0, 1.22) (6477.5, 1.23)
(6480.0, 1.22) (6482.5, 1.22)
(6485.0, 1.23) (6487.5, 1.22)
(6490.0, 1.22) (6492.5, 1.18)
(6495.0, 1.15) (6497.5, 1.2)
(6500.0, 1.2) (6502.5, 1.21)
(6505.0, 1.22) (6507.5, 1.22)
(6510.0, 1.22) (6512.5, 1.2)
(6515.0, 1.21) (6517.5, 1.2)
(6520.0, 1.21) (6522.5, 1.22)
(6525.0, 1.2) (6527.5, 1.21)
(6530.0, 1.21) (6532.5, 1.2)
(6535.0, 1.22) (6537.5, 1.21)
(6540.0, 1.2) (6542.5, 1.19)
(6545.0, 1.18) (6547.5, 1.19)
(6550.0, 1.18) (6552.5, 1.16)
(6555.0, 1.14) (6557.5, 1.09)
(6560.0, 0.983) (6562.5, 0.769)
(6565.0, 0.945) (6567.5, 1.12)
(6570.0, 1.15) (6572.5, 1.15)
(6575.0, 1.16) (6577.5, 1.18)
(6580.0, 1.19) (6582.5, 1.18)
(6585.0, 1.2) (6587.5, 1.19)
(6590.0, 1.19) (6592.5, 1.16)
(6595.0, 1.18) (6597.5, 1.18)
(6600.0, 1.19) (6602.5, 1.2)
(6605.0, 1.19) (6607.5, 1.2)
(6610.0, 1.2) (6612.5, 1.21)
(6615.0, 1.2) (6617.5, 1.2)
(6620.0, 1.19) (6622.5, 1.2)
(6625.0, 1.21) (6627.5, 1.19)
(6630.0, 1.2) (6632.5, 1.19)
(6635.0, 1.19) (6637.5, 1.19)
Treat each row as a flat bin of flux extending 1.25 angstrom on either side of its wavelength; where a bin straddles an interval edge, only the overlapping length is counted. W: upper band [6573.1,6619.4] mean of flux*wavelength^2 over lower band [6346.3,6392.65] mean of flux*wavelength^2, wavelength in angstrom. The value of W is 1.02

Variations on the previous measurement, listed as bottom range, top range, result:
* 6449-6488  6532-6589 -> 0.96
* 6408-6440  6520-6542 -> 1.02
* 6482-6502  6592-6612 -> 1.02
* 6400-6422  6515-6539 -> 1.02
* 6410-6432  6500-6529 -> 1.02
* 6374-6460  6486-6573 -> 0.98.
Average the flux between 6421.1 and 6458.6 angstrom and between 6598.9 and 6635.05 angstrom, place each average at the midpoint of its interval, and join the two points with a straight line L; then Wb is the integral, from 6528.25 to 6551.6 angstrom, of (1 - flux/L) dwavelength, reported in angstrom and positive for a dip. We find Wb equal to 0.2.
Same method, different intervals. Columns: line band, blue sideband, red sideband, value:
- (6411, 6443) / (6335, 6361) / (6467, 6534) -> 0.1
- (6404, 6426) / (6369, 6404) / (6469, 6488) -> 0.2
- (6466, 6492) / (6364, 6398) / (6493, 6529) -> -0.1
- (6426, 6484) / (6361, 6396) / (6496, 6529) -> 0.2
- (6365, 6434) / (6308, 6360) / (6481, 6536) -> -0.2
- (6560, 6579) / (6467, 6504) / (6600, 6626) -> 2.2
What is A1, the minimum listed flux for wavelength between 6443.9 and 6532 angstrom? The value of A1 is 1.15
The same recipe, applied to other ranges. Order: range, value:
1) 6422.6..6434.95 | 1.21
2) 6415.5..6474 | 1.2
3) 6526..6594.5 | 0.769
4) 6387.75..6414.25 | 1.22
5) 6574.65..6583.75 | 1.16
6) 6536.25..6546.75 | 1.18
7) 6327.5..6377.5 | 1.24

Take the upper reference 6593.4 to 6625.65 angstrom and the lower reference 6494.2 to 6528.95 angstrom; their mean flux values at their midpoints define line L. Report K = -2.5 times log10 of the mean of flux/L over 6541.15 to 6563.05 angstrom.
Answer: 0.09 mag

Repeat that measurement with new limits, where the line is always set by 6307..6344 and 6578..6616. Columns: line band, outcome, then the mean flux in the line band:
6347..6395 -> -0.01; 1.25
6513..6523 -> 0.00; 1.21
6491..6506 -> 0.02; 1.19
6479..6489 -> -0.01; 1.22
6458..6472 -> 0.00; 1.22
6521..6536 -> 0.00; 1.21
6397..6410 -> 0.00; 1.23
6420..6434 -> 0.00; 1.22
